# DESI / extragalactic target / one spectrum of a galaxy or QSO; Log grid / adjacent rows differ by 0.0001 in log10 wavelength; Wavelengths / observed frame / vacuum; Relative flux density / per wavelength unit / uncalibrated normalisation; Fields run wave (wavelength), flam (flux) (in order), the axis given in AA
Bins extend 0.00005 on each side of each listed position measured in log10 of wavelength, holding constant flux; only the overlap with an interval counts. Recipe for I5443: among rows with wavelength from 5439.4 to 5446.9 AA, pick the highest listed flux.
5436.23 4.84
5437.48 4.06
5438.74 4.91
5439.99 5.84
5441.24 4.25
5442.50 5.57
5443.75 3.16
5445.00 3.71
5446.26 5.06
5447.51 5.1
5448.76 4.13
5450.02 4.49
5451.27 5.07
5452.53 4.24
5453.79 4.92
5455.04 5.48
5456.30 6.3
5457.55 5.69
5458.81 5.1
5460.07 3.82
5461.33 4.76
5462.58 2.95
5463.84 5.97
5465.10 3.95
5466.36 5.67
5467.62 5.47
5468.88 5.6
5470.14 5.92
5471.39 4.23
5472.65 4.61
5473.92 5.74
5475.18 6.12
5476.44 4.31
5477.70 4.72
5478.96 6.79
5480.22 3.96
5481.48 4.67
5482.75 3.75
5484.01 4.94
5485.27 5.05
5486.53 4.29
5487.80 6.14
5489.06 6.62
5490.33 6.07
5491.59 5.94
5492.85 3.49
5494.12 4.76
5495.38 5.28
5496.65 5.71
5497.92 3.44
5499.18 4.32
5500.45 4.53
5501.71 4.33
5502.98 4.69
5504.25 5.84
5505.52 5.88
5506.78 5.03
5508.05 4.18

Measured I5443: 5.84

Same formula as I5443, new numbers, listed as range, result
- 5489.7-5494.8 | 6.07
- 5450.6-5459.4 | 6.3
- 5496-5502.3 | 5.71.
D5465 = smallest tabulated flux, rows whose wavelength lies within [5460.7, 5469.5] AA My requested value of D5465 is 2.95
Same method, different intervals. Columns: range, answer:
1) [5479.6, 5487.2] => 3.75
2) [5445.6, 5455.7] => 4.13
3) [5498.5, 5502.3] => 4.32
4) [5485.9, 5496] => 3.49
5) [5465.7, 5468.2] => 5.47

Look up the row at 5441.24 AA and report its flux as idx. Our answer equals 4.25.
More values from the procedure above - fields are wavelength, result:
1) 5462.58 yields 2.95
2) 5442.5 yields 5.57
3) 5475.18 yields 6.12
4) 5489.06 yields 6.62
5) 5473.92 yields 5.74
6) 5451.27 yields 5.07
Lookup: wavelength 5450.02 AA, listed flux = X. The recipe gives 4.49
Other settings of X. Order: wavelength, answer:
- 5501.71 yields 4.33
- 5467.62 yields 5.47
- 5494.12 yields 4.76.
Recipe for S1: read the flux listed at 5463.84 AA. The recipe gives 5.97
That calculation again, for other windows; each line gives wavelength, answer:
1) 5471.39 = 4.23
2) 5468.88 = 5.6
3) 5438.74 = 4.91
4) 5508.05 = 4.18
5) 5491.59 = 5.94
